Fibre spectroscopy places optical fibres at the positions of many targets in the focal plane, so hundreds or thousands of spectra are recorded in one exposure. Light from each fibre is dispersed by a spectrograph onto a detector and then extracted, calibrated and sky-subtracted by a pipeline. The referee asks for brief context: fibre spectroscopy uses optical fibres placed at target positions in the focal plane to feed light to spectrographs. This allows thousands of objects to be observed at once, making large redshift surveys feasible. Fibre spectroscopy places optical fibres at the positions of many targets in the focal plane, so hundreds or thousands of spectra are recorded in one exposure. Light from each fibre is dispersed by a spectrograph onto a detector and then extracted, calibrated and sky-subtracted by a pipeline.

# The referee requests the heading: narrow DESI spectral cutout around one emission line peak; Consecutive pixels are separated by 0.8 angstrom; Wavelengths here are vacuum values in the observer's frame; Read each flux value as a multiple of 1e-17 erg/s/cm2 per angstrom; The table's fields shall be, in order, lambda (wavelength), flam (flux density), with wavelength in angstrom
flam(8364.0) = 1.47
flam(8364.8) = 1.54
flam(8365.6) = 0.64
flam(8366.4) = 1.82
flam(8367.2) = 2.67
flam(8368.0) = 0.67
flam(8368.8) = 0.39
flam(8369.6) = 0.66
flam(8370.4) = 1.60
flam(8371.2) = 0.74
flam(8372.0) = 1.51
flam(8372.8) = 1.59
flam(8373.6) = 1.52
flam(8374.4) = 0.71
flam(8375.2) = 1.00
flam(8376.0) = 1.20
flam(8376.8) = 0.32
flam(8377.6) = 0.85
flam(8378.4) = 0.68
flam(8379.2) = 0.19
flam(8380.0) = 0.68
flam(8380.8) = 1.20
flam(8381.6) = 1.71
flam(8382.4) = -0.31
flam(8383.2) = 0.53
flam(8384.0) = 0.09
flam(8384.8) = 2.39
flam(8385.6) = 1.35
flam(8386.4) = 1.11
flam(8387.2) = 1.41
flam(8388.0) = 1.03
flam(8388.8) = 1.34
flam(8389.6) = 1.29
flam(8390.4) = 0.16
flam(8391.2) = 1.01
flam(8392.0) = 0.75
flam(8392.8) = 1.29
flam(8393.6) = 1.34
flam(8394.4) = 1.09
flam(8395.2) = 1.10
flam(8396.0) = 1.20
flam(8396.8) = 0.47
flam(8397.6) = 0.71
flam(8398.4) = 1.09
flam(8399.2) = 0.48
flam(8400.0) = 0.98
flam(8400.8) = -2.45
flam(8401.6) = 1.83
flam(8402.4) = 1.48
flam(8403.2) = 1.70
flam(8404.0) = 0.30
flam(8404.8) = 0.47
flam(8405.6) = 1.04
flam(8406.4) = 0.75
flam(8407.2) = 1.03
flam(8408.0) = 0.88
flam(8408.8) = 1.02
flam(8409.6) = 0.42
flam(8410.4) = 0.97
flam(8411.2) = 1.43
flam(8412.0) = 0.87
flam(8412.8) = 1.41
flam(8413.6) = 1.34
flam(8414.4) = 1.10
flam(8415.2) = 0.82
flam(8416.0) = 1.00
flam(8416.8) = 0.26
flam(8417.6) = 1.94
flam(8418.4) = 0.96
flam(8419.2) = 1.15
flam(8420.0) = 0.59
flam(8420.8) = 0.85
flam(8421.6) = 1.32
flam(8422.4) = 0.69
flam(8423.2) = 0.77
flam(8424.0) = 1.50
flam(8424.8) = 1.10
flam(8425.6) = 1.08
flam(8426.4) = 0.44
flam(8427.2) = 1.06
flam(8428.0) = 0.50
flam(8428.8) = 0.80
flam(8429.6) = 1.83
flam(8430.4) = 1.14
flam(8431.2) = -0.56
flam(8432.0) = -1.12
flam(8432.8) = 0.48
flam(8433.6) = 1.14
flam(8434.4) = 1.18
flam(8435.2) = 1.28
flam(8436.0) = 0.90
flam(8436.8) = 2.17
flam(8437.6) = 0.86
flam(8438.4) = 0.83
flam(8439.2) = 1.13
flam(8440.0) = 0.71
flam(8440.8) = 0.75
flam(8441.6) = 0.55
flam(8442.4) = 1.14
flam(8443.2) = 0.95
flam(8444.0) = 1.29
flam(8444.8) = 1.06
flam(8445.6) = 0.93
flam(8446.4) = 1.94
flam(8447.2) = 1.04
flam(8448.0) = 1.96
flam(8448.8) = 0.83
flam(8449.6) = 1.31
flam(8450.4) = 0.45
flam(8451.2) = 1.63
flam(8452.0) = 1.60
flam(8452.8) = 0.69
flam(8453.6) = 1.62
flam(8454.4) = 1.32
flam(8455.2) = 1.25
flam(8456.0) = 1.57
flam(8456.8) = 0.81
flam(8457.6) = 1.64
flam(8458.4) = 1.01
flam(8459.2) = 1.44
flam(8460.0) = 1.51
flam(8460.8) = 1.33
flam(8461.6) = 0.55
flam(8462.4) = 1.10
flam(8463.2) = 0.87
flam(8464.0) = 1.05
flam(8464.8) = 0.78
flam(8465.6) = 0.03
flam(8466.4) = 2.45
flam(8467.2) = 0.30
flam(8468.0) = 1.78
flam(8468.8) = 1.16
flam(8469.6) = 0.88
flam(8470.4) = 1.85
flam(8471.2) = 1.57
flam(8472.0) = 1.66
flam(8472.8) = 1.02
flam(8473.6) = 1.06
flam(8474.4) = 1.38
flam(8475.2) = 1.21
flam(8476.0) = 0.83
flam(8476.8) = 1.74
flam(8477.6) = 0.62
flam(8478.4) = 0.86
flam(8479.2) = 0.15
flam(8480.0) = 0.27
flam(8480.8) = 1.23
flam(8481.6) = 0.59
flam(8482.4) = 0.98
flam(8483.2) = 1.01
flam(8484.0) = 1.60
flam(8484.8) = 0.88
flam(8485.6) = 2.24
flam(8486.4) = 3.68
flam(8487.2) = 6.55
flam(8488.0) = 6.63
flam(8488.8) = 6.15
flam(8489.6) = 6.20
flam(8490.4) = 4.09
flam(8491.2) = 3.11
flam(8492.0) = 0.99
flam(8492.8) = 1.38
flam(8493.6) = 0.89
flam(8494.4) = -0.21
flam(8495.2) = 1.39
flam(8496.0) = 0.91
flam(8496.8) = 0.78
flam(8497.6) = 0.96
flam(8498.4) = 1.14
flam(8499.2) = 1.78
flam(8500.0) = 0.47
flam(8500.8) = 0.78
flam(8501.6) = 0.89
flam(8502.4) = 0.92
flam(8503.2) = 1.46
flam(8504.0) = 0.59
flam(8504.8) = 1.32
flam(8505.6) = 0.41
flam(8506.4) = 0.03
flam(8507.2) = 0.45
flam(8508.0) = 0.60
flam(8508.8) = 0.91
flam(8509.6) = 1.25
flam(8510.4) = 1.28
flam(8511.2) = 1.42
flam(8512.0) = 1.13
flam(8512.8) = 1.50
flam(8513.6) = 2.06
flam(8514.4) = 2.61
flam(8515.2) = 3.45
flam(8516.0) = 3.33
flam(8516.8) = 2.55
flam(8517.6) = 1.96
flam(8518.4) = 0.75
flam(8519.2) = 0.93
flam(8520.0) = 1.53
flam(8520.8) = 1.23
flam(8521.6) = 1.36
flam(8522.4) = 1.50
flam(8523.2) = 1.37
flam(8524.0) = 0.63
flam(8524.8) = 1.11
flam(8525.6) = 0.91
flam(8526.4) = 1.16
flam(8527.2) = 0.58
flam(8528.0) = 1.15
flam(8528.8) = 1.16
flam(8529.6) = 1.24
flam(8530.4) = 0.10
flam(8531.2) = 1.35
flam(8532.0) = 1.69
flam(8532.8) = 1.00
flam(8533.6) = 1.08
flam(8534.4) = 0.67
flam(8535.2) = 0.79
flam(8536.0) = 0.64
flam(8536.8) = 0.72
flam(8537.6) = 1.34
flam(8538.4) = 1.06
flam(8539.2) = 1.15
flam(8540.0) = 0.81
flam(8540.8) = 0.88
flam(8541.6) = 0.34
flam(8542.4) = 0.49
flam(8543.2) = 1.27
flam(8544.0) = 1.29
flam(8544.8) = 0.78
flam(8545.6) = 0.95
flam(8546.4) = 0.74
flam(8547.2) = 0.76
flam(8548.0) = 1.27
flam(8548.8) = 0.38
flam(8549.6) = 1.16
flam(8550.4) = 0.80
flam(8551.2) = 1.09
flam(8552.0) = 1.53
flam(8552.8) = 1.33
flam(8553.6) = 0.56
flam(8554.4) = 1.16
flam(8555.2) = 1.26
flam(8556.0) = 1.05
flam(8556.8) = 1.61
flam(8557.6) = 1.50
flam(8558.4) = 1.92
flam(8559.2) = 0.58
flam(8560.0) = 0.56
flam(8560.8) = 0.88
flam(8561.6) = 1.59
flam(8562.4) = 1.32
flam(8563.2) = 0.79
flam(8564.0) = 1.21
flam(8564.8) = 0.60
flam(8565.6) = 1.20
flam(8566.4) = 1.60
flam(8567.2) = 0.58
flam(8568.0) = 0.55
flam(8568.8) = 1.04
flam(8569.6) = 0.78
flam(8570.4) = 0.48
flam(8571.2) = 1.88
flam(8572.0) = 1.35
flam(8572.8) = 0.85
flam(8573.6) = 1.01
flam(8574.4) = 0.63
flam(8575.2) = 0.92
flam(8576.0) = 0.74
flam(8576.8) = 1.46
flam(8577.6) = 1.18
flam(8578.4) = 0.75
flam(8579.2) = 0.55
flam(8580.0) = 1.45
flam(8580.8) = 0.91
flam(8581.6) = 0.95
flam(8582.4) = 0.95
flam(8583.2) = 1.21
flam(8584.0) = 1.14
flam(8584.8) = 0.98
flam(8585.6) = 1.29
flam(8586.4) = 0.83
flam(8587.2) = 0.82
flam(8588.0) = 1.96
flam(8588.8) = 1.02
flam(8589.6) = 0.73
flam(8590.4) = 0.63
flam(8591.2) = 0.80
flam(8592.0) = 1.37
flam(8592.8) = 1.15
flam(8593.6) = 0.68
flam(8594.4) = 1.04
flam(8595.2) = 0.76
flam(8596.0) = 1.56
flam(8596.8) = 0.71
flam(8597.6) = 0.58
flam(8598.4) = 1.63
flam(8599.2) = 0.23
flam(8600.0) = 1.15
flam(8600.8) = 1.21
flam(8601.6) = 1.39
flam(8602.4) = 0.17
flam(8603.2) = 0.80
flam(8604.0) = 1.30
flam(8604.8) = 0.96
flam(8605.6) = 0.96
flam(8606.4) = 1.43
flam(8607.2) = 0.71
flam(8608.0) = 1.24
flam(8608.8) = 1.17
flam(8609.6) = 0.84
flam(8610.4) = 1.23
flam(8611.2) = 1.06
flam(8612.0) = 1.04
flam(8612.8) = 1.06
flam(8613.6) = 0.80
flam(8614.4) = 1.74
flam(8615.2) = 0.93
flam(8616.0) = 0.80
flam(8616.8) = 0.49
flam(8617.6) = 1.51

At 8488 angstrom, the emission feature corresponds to H-alpha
